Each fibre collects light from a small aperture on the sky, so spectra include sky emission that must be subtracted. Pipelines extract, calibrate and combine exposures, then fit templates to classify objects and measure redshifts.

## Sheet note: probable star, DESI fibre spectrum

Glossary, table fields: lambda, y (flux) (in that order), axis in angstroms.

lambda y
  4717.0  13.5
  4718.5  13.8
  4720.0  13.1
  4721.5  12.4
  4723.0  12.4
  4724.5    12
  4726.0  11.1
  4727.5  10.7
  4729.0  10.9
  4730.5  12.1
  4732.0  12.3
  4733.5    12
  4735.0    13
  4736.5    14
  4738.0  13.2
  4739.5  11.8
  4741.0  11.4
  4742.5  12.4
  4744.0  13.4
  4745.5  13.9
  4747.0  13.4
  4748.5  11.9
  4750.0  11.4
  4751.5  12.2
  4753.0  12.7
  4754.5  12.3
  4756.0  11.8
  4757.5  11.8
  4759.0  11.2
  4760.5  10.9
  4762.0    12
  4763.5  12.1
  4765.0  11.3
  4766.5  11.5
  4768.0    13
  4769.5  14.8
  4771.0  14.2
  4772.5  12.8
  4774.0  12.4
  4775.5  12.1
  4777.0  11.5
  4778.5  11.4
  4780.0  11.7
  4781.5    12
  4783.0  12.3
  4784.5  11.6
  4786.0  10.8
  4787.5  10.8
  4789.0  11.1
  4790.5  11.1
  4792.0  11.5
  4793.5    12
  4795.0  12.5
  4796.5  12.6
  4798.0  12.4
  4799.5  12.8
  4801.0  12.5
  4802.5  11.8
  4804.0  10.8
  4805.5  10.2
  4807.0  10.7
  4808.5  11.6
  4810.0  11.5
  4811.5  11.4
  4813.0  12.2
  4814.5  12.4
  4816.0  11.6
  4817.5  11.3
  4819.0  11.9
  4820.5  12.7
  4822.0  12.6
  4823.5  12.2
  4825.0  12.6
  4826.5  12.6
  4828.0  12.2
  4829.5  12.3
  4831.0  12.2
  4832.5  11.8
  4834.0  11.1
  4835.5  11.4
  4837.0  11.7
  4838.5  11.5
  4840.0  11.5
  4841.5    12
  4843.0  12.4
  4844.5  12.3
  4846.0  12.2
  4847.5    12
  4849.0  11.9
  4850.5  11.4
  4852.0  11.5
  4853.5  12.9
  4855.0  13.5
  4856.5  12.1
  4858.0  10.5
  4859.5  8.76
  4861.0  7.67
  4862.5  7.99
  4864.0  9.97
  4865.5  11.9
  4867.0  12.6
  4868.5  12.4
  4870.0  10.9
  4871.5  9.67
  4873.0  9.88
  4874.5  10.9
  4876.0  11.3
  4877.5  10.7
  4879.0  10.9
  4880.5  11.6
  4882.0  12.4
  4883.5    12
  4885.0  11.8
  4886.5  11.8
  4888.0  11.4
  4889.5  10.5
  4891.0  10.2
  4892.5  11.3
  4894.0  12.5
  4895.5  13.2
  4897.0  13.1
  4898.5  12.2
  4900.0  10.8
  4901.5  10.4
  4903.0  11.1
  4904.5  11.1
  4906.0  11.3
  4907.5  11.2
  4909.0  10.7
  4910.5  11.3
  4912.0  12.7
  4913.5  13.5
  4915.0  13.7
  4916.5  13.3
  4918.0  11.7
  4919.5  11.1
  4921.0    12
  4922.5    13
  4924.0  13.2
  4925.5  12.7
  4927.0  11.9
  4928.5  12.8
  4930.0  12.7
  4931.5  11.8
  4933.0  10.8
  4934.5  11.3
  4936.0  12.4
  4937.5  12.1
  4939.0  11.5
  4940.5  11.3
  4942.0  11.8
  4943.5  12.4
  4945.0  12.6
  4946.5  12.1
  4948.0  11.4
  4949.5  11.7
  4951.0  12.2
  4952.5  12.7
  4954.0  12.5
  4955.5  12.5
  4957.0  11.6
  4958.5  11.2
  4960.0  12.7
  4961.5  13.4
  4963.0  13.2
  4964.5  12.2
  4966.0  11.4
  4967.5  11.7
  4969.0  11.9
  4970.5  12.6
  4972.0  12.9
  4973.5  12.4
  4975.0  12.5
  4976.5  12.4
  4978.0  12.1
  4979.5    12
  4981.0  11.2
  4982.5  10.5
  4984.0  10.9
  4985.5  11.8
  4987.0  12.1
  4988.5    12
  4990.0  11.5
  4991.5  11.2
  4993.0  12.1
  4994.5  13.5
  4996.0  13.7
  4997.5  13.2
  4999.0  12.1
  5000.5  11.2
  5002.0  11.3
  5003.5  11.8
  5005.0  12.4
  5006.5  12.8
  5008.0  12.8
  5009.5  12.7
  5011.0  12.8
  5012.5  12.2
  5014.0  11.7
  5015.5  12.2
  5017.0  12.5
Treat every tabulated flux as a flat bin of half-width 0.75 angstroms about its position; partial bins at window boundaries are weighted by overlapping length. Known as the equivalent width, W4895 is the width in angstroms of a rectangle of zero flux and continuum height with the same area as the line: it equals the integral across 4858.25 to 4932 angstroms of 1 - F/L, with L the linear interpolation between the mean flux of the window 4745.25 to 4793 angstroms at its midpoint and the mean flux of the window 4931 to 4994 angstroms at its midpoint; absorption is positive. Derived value 3.1 angstroms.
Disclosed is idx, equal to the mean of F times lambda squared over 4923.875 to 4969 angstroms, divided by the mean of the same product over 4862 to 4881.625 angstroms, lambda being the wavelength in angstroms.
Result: 1.15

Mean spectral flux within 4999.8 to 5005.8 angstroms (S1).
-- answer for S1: 11.7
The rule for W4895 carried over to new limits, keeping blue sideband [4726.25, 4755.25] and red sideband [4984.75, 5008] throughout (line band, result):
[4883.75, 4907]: 1.4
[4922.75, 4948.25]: 0.3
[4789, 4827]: 1.3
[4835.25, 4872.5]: 3.0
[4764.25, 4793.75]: 0.8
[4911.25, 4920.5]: -0.3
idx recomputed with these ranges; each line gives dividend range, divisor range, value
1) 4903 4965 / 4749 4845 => 1.07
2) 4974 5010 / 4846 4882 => 1.15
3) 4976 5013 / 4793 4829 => 1.09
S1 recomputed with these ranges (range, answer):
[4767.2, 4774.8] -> 13.4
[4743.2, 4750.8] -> 12.8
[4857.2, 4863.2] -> 8.76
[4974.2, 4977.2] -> 12.5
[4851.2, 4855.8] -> 12.6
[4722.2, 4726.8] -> 11.8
